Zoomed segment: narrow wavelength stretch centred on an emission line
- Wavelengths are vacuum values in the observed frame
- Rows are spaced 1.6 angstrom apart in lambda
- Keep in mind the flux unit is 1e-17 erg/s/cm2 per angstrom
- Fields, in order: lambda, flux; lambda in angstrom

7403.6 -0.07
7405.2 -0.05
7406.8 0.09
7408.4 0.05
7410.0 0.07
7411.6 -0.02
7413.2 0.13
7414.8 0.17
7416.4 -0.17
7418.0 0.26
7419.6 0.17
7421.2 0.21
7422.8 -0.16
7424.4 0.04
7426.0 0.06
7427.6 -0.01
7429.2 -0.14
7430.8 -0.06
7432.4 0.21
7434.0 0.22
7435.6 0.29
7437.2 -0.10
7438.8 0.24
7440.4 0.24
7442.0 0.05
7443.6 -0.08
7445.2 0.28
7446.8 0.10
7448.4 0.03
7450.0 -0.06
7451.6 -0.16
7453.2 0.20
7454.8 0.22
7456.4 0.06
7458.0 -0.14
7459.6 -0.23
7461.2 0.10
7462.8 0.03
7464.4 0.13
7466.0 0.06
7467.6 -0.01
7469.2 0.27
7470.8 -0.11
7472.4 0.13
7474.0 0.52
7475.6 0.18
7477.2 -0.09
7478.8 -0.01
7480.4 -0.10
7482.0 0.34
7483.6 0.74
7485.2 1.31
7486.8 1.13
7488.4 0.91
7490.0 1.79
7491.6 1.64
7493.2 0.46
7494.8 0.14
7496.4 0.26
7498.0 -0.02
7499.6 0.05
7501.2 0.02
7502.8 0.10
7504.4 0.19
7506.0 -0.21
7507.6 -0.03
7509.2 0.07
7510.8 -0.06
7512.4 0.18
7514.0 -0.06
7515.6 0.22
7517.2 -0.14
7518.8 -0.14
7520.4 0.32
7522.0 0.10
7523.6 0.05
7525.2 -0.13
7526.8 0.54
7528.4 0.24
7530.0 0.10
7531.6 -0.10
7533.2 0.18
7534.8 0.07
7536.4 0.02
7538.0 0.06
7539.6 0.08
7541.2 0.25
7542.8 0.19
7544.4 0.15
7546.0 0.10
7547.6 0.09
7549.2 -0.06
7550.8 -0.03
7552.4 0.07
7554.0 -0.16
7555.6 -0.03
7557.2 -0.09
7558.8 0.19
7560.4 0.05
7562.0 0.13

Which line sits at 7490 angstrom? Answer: [O II]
